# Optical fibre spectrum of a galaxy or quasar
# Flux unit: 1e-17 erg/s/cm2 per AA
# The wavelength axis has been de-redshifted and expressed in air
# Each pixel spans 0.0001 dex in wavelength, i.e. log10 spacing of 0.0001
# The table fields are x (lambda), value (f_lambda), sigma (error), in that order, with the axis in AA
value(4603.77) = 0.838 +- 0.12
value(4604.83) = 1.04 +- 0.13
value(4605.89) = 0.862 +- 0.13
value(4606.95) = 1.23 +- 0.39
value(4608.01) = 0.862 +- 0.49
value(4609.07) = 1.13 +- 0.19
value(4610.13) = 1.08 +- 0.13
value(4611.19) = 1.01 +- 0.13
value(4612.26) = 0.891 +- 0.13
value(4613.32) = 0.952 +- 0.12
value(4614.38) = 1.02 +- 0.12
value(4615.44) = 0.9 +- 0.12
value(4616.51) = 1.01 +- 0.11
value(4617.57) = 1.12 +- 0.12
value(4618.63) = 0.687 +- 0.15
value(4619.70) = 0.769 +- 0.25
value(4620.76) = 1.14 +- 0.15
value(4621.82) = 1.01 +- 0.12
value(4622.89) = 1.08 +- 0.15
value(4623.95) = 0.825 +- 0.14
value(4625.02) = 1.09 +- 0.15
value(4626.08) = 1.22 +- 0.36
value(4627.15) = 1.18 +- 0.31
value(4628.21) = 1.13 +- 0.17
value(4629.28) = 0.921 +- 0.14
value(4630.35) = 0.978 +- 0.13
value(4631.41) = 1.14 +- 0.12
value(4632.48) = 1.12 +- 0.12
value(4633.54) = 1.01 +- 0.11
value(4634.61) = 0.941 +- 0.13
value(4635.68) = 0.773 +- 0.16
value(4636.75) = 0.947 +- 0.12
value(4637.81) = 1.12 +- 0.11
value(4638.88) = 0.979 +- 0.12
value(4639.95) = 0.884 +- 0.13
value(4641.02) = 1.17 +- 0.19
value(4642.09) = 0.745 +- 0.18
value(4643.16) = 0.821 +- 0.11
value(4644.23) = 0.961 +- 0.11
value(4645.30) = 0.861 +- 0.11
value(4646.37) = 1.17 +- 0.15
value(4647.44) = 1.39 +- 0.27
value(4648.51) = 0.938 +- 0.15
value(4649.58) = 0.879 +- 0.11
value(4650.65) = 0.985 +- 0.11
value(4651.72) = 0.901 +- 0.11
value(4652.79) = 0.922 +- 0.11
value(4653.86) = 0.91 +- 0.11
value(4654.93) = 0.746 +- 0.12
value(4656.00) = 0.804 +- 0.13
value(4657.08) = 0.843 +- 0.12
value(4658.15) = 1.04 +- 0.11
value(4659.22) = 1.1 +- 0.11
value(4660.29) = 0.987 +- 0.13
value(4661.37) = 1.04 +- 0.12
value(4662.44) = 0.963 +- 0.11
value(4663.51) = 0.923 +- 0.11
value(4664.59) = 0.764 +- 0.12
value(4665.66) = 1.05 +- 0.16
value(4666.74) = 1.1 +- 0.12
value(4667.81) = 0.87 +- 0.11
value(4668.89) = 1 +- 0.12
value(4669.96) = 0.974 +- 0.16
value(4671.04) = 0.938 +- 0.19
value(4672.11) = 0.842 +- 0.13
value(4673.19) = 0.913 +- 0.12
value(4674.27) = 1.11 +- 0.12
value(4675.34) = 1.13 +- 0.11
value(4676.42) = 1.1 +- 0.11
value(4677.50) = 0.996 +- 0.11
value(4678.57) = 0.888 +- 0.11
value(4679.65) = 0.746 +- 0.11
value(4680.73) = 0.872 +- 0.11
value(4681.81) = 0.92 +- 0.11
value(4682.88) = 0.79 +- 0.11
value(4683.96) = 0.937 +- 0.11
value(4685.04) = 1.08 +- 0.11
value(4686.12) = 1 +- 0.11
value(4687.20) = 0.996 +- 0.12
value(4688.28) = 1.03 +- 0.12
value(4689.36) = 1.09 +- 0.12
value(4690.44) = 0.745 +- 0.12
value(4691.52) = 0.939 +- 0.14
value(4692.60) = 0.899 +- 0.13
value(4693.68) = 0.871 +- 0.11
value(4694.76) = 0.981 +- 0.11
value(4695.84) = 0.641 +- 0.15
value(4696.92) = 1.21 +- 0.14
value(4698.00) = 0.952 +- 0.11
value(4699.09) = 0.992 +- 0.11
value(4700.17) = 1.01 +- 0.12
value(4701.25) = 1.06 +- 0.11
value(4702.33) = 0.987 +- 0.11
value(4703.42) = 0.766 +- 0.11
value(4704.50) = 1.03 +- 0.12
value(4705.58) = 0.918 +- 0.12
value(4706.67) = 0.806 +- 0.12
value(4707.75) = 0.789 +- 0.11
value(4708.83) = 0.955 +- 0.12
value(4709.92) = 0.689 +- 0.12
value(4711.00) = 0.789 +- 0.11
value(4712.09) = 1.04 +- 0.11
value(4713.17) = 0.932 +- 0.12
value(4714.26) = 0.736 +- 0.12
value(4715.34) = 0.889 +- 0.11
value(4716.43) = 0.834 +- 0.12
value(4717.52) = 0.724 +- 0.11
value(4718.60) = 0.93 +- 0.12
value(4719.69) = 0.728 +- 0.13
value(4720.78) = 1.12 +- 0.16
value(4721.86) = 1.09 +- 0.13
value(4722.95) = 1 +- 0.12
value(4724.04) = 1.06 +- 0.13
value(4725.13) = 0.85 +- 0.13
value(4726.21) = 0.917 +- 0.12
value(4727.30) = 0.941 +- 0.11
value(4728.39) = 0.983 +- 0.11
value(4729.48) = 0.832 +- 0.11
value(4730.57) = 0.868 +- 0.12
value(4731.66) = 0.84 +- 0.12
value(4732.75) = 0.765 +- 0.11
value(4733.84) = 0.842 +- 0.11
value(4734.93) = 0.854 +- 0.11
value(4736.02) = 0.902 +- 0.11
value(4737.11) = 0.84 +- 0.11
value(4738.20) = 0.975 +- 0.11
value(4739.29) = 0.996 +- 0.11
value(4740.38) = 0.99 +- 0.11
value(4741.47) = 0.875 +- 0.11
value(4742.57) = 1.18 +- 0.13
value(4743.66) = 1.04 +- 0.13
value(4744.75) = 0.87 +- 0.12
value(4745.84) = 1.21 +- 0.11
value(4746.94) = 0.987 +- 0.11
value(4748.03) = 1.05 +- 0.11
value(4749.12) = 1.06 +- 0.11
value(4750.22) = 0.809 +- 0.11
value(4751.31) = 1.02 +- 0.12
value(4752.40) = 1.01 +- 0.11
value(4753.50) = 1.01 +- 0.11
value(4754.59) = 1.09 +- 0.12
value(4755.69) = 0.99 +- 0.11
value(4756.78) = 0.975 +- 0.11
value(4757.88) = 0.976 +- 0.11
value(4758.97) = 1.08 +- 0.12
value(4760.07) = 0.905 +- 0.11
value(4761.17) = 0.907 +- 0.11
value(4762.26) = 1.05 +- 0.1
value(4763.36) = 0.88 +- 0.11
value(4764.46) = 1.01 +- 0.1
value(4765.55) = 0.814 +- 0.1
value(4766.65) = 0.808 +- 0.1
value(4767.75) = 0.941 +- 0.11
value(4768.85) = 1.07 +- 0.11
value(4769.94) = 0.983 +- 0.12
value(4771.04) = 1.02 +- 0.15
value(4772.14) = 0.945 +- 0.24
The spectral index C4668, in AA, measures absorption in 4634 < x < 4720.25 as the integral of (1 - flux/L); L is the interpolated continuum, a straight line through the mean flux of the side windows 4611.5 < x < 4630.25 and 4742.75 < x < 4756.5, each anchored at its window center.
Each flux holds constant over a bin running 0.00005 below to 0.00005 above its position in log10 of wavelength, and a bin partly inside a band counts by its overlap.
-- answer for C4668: 6.1 AA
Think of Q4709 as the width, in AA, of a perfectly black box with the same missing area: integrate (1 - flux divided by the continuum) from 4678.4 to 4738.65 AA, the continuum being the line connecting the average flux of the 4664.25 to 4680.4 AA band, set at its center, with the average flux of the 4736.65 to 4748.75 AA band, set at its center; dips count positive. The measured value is 4.6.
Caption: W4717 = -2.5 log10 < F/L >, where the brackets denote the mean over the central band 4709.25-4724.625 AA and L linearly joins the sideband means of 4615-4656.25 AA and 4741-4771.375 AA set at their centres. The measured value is 0.101 mag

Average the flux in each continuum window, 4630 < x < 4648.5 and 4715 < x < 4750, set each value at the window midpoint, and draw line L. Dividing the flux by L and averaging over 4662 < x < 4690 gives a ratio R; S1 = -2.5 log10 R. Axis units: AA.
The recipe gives 0.01 mag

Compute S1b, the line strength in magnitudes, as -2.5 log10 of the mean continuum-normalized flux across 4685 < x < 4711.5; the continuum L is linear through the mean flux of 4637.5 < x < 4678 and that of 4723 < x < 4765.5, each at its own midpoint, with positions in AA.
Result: 0.04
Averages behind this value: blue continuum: 0.969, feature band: 0.926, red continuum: 0.958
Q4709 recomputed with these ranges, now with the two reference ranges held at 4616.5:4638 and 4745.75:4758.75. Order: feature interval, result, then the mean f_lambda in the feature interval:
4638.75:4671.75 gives 1.7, 0.956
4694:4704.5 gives 0.5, 0.958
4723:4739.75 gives 1.8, 0.9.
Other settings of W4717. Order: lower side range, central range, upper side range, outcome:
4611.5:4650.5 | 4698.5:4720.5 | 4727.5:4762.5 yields 0.10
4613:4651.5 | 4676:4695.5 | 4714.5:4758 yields 0.04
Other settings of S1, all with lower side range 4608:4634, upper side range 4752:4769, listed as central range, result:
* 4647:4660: 0.06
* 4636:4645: 0.07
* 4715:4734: 0.09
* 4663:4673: 0.07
